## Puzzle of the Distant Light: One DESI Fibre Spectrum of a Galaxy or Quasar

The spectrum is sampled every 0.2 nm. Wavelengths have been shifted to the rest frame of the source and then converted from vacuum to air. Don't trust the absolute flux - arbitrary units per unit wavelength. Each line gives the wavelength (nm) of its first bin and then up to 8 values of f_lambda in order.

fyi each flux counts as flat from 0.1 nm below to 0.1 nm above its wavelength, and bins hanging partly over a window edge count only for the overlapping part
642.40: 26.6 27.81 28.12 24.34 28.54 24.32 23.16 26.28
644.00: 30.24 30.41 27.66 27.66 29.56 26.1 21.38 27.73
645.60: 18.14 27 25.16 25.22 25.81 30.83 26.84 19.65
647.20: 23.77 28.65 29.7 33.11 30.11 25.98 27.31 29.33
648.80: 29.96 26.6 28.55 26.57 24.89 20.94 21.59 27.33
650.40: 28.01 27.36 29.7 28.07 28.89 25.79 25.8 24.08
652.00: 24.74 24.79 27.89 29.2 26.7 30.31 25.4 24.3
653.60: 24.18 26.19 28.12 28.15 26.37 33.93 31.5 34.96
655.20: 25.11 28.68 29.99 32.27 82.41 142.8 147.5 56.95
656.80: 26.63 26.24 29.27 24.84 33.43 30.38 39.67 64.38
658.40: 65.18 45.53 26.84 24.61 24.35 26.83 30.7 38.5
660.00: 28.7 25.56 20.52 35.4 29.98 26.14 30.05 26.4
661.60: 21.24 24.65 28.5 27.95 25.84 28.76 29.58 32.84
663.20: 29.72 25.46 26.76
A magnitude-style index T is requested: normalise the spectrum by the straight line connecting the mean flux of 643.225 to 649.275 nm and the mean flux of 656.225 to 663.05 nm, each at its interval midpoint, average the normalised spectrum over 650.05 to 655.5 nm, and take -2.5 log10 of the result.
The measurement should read 0.15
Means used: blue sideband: 26.9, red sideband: 36.6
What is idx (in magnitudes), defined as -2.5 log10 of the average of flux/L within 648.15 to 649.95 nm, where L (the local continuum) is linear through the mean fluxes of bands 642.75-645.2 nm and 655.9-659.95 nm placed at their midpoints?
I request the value 0.297 mag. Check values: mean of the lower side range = 26.9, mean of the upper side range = 49.1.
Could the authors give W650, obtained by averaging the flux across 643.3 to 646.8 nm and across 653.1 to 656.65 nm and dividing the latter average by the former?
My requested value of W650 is 1.7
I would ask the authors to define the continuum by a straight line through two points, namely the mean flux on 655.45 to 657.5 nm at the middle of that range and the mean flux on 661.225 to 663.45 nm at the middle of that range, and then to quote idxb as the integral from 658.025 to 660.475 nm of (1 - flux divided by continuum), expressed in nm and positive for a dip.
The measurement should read 0.52 nm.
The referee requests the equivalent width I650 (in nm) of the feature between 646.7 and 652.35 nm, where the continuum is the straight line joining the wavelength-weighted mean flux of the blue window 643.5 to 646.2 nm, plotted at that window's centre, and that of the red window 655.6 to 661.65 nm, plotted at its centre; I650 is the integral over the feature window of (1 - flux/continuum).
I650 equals 0.844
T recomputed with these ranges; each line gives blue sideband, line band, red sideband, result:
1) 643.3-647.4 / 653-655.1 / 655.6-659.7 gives 0.43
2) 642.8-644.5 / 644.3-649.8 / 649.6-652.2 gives -0.01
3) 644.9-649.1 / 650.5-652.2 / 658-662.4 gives 0.07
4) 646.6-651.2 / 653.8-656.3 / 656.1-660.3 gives -0.08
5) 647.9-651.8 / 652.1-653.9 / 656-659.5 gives 0.33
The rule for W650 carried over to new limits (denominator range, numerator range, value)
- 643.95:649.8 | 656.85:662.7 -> 1.17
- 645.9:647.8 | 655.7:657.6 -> 2.32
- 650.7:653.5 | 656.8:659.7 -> 1.30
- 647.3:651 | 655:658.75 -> 1.85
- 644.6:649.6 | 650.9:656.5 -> 1.42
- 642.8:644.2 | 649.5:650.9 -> 0.97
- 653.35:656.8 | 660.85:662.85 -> 0.57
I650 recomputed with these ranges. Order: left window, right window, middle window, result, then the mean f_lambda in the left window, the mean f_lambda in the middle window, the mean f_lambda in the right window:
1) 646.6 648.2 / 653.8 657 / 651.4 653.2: 0.622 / 27.5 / 26.6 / 48.8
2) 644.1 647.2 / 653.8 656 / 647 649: -0.046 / 25.9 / 28.1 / 32.1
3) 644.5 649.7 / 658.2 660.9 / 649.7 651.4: 0.134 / 26.8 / 26.4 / 33.7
